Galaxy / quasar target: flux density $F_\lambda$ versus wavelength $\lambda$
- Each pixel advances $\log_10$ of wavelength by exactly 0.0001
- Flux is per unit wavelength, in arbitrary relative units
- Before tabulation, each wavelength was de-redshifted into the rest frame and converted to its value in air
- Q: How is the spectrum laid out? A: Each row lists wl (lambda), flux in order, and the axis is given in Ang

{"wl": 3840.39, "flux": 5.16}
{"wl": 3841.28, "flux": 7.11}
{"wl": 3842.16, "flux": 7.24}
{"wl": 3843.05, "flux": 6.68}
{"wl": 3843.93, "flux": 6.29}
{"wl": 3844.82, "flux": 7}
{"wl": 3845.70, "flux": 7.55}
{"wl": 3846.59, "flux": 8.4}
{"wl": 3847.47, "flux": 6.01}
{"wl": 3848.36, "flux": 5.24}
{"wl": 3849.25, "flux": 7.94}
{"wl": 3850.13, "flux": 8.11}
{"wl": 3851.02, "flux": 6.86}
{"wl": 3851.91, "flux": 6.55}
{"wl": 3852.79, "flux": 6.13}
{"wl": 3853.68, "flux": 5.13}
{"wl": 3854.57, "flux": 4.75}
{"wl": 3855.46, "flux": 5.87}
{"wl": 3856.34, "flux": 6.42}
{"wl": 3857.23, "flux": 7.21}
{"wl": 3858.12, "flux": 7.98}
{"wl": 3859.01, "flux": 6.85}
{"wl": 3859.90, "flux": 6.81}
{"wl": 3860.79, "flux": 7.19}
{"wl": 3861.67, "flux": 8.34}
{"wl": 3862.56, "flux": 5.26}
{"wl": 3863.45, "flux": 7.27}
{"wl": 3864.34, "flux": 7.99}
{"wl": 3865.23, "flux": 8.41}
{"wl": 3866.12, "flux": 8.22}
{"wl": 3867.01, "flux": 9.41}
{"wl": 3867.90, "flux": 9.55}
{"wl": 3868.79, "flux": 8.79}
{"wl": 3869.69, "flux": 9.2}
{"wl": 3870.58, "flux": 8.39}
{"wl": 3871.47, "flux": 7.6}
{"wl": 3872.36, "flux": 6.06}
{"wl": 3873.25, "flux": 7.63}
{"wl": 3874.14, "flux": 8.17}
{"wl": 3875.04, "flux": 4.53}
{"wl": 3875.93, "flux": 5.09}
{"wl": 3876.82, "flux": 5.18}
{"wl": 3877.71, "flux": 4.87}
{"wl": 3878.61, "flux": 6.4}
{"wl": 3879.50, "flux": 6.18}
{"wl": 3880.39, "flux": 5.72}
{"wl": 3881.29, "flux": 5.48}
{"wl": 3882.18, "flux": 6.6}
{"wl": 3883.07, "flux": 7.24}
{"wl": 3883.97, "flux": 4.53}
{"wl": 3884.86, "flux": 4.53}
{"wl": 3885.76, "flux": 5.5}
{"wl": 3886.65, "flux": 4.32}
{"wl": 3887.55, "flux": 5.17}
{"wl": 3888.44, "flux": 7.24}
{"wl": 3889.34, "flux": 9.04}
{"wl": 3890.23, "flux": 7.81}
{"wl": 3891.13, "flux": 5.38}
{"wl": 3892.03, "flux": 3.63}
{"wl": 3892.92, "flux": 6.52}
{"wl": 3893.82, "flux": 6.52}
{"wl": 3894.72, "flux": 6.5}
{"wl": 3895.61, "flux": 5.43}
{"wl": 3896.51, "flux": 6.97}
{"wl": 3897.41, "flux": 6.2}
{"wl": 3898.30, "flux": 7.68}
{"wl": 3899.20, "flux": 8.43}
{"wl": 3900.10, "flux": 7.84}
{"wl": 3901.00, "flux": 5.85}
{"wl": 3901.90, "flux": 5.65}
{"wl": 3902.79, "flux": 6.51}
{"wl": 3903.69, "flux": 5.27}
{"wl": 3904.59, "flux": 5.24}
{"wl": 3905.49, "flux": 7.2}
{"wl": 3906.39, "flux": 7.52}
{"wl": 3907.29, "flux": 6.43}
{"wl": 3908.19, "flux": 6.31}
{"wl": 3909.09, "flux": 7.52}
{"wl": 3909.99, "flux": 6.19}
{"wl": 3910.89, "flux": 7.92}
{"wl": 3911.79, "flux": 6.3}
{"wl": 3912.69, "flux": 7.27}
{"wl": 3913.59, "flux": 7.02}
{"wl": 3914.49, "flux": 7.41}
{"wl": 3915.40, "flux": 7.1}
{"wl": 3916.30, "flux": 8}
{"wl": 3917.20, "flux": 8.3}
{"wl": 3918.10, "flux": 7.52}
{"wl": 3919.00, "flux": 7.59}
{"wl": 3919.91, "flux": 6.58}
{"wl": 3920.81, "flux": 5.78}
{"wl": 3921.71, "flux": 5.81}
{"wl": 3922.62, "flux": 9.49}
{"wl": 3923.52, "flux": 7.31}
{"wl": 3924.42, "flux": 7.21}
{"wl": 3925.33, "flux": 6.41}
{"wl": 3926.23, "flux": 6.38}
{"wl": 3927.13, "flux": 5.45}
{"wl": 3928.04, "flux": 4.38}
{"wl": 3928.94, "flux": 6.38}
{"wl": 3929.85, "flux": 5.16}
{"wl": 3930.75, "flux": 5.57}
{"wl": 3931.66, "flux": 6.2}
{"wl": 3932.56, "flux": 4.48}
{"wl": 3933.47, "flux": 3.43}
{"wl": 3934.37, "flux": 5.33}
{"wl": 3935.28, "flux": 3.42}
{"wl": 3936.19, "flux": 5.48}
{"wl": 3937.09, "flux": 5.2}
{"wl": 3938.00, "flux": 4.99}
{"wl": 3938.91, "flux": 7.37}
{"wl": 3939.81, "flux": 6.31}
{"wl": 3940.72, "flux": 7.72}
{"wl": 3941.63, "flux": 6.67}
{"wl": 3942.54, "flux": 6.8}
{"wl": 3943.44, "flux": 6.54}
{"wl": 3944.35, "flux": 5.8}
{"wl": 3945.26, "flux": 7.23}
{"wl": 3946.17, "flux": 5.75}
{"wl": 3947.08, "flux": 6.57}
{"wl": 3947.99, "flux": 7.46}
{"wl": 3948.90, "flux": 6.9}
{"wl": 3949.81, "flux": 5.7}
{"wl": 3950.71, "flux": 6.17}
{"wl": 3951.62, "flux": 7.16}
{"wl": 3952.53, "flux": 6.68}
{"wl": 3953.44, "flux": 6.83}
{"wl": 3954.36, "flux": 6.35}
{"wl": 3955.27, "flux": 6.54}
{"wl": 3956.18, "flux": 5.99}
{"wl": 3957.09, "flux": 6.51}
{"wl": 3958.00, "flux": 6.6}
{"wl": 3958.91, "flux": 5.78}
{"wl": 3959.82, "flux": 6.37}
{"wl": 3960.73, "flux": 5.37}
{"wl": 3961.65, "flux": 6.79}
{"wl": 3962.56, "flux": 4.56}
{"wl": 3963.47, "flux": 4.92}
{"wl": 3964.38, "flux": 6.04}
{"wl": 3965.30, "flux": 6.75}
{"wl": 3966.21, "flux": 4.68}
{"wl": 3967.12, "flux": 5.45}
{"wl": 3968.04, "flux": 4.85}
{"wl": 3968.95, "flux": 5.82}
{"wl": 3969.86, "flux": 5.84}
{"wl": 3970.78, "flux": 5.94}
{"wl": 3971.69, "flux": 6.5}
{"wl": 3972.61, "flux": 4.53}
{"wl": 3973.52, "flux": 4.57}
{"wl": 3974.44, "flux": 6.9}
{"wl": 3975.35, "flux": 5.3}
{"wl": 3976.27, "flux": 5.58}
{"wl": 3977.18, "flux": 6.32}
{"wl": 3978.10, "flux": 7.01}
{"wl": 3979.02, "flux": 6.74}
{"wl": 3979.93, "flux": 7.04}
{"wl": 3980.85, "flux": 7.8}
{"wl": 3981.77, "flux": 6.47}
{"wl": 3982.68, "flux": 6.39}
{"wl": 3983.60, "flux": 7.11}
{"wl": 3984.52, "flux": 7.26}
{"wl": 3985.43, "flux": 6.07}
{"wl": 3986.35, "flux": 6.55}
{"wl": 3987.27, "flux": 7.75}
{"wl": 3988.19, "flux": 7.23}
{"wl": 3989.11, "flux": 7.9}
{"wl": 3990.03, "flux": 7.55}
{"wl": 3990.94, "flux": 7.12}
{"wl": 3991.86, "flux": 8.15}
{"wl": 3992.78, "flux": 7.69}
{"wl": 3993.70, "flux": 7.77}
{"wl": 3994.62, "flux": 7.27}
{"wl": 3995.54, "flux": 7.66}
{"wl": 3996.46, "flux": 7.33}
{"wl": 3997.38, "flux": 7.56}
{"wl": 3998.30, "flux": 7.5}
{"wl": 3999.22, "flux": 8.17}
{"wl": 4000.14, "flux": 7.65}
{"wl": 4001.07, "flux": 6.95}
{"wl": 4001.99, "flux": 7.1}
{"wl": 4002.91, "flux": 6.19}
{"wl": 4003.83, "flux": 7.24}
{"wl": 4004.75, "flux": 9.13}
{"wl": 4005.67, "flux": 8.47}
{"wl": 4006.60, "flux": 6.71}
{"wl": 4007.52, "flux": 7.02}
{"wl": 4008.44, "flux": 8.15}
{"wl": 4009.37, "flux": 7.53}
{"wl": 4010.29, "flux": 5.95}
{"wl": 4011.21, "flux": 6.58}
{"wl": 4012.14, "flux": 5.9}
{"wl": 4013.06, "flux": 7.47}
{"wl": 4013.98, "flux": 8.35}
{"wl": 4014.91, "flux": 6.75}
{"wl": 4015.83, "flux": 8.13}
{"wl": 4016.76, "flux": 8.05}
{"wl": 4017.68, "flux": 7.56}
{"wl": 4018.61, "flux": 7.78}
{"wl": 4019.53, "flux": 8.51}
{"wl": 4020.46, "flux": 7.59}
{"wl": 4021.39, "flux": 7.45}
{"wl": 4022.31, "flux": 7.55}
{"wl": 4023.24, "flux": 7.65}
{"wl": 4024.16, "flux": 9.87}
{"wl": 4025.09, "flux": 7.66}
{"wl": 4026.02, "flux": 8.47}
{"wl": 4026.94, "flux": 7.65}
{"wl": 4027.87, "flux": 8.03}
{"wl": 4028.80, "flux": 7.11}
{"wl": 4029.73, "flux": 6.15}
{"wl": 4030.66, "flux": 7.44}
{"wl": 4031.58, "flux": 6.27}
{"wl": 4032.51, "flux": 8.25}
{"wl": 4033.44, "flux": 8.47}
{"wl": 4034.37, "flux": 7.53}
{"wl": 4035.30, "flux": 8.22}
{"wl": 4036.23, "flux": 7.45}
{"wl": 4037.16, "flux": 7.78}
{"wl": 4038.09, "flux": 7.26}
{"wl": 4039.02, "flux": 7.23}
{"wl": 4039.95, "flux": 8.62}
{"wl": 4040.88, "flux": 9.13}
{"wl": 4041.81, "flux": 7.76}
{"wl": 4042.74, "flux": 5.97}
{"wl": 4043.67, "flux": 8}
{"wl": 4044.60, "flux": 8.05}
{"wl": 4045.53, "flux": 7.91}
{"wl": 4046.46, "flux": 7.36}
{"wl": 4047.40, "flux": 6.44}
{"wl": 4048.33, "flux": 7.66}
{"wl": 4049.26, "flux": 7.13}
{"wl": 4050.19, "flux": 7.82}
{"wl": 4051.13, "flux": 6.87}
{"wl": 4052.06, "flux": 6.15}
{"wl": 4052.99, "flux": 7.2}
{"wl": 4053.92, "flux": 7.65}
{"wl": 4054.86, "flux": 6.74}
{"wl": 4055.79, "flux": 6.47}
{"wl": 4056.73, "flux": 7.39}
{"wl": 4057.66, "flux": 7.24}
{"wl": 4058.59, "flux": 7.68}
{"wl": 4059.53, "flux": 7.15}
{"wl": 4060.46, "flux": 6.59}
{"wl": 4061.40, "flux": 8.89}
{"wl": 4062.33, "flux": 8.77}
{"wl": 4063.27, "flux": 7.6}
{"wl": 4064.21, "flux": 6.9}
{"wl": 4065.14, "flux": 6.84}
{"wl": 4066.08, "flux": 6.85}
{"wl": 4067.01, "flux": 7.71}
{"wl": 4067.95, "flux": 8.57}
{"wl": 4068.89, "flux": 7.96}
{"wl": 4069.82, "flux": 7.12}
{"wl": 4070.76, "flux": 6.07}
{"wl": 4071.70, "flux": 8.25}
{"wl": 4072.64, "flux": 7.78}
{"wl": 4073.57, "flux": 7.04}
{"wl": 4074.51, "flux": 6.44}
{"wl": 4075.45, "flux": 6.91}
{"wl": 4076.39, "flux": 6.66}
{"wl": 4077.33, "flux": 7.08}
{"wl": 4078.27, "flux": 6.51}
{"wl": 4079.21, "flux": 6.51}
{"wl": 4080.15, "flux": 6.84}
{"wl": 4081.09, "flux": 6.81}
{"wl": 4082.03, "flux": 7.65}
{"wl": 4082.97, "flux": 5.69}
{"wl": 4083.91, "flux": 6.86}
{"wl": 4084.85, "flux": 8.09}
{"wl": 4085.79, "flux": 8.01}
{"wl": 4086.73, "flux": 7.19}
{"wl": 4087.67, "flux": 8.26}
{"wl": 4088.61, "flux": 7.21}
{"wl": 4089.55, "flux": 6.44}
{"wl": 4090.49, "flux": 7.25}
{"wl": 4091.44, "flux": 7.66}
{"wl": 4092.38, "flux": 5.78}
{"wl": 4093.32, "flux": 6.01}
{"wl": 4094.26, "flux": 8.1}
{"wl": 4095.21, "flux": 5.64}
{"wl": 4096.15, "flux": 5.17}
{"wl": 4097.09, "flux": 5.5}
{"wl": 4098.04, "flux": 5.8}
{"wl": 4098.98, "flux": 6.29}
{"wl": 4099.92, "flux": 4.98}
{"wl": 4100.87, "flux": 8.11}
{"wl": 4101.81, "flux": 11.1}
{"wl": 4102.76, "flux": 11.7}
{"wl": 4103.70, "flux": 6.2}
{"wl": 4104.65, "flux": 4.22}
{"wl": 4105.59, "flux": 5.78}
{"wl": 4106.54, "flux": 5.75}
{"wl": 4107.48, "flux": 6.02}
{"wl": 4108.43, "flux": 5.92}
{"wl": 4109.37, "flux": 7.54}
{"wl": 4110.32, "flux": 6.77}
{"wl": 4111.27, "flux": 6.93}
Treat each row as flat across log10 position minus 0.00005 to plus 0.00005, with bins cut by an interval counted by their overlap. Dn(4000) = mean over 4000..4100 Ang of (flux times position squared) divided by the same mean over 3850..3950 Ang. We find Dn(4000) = 1.20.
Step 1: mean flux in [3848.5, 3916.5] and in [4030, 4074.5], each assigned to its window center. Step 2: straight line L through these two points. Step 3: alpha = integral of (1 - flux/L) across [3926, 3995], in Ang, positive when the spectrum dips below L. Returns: 8.2 Ang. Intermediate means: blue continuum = 6.72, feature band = 6.23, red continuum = 7.46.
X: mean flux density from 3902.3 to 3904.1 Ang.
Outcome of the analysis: 5.92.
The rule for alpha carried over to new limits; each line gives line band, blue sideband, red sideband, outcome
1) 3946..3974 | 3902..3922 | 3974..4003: 4.0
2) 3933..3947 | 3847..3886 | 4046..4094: 2.1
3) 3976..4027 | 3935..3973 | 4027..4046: -3.1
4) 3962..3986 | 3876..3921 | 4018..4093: 3.1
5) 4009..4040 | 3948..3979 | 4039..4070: -2.7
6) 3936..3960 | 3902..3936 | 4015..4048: 1.1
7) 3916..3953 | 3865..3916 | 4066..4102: 2.4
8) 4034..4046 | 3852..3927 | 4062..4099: -1.4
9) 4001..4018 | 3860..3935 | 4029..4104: -0.7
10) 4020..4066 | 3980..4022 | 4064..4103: -1.8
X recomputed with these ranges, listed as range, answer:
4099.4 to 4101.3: 6.5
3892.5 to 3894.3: 6.49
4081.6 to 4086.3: 7.26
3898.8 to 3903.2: 6.85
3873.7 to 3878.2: 5.56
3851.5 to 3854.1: 5.95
